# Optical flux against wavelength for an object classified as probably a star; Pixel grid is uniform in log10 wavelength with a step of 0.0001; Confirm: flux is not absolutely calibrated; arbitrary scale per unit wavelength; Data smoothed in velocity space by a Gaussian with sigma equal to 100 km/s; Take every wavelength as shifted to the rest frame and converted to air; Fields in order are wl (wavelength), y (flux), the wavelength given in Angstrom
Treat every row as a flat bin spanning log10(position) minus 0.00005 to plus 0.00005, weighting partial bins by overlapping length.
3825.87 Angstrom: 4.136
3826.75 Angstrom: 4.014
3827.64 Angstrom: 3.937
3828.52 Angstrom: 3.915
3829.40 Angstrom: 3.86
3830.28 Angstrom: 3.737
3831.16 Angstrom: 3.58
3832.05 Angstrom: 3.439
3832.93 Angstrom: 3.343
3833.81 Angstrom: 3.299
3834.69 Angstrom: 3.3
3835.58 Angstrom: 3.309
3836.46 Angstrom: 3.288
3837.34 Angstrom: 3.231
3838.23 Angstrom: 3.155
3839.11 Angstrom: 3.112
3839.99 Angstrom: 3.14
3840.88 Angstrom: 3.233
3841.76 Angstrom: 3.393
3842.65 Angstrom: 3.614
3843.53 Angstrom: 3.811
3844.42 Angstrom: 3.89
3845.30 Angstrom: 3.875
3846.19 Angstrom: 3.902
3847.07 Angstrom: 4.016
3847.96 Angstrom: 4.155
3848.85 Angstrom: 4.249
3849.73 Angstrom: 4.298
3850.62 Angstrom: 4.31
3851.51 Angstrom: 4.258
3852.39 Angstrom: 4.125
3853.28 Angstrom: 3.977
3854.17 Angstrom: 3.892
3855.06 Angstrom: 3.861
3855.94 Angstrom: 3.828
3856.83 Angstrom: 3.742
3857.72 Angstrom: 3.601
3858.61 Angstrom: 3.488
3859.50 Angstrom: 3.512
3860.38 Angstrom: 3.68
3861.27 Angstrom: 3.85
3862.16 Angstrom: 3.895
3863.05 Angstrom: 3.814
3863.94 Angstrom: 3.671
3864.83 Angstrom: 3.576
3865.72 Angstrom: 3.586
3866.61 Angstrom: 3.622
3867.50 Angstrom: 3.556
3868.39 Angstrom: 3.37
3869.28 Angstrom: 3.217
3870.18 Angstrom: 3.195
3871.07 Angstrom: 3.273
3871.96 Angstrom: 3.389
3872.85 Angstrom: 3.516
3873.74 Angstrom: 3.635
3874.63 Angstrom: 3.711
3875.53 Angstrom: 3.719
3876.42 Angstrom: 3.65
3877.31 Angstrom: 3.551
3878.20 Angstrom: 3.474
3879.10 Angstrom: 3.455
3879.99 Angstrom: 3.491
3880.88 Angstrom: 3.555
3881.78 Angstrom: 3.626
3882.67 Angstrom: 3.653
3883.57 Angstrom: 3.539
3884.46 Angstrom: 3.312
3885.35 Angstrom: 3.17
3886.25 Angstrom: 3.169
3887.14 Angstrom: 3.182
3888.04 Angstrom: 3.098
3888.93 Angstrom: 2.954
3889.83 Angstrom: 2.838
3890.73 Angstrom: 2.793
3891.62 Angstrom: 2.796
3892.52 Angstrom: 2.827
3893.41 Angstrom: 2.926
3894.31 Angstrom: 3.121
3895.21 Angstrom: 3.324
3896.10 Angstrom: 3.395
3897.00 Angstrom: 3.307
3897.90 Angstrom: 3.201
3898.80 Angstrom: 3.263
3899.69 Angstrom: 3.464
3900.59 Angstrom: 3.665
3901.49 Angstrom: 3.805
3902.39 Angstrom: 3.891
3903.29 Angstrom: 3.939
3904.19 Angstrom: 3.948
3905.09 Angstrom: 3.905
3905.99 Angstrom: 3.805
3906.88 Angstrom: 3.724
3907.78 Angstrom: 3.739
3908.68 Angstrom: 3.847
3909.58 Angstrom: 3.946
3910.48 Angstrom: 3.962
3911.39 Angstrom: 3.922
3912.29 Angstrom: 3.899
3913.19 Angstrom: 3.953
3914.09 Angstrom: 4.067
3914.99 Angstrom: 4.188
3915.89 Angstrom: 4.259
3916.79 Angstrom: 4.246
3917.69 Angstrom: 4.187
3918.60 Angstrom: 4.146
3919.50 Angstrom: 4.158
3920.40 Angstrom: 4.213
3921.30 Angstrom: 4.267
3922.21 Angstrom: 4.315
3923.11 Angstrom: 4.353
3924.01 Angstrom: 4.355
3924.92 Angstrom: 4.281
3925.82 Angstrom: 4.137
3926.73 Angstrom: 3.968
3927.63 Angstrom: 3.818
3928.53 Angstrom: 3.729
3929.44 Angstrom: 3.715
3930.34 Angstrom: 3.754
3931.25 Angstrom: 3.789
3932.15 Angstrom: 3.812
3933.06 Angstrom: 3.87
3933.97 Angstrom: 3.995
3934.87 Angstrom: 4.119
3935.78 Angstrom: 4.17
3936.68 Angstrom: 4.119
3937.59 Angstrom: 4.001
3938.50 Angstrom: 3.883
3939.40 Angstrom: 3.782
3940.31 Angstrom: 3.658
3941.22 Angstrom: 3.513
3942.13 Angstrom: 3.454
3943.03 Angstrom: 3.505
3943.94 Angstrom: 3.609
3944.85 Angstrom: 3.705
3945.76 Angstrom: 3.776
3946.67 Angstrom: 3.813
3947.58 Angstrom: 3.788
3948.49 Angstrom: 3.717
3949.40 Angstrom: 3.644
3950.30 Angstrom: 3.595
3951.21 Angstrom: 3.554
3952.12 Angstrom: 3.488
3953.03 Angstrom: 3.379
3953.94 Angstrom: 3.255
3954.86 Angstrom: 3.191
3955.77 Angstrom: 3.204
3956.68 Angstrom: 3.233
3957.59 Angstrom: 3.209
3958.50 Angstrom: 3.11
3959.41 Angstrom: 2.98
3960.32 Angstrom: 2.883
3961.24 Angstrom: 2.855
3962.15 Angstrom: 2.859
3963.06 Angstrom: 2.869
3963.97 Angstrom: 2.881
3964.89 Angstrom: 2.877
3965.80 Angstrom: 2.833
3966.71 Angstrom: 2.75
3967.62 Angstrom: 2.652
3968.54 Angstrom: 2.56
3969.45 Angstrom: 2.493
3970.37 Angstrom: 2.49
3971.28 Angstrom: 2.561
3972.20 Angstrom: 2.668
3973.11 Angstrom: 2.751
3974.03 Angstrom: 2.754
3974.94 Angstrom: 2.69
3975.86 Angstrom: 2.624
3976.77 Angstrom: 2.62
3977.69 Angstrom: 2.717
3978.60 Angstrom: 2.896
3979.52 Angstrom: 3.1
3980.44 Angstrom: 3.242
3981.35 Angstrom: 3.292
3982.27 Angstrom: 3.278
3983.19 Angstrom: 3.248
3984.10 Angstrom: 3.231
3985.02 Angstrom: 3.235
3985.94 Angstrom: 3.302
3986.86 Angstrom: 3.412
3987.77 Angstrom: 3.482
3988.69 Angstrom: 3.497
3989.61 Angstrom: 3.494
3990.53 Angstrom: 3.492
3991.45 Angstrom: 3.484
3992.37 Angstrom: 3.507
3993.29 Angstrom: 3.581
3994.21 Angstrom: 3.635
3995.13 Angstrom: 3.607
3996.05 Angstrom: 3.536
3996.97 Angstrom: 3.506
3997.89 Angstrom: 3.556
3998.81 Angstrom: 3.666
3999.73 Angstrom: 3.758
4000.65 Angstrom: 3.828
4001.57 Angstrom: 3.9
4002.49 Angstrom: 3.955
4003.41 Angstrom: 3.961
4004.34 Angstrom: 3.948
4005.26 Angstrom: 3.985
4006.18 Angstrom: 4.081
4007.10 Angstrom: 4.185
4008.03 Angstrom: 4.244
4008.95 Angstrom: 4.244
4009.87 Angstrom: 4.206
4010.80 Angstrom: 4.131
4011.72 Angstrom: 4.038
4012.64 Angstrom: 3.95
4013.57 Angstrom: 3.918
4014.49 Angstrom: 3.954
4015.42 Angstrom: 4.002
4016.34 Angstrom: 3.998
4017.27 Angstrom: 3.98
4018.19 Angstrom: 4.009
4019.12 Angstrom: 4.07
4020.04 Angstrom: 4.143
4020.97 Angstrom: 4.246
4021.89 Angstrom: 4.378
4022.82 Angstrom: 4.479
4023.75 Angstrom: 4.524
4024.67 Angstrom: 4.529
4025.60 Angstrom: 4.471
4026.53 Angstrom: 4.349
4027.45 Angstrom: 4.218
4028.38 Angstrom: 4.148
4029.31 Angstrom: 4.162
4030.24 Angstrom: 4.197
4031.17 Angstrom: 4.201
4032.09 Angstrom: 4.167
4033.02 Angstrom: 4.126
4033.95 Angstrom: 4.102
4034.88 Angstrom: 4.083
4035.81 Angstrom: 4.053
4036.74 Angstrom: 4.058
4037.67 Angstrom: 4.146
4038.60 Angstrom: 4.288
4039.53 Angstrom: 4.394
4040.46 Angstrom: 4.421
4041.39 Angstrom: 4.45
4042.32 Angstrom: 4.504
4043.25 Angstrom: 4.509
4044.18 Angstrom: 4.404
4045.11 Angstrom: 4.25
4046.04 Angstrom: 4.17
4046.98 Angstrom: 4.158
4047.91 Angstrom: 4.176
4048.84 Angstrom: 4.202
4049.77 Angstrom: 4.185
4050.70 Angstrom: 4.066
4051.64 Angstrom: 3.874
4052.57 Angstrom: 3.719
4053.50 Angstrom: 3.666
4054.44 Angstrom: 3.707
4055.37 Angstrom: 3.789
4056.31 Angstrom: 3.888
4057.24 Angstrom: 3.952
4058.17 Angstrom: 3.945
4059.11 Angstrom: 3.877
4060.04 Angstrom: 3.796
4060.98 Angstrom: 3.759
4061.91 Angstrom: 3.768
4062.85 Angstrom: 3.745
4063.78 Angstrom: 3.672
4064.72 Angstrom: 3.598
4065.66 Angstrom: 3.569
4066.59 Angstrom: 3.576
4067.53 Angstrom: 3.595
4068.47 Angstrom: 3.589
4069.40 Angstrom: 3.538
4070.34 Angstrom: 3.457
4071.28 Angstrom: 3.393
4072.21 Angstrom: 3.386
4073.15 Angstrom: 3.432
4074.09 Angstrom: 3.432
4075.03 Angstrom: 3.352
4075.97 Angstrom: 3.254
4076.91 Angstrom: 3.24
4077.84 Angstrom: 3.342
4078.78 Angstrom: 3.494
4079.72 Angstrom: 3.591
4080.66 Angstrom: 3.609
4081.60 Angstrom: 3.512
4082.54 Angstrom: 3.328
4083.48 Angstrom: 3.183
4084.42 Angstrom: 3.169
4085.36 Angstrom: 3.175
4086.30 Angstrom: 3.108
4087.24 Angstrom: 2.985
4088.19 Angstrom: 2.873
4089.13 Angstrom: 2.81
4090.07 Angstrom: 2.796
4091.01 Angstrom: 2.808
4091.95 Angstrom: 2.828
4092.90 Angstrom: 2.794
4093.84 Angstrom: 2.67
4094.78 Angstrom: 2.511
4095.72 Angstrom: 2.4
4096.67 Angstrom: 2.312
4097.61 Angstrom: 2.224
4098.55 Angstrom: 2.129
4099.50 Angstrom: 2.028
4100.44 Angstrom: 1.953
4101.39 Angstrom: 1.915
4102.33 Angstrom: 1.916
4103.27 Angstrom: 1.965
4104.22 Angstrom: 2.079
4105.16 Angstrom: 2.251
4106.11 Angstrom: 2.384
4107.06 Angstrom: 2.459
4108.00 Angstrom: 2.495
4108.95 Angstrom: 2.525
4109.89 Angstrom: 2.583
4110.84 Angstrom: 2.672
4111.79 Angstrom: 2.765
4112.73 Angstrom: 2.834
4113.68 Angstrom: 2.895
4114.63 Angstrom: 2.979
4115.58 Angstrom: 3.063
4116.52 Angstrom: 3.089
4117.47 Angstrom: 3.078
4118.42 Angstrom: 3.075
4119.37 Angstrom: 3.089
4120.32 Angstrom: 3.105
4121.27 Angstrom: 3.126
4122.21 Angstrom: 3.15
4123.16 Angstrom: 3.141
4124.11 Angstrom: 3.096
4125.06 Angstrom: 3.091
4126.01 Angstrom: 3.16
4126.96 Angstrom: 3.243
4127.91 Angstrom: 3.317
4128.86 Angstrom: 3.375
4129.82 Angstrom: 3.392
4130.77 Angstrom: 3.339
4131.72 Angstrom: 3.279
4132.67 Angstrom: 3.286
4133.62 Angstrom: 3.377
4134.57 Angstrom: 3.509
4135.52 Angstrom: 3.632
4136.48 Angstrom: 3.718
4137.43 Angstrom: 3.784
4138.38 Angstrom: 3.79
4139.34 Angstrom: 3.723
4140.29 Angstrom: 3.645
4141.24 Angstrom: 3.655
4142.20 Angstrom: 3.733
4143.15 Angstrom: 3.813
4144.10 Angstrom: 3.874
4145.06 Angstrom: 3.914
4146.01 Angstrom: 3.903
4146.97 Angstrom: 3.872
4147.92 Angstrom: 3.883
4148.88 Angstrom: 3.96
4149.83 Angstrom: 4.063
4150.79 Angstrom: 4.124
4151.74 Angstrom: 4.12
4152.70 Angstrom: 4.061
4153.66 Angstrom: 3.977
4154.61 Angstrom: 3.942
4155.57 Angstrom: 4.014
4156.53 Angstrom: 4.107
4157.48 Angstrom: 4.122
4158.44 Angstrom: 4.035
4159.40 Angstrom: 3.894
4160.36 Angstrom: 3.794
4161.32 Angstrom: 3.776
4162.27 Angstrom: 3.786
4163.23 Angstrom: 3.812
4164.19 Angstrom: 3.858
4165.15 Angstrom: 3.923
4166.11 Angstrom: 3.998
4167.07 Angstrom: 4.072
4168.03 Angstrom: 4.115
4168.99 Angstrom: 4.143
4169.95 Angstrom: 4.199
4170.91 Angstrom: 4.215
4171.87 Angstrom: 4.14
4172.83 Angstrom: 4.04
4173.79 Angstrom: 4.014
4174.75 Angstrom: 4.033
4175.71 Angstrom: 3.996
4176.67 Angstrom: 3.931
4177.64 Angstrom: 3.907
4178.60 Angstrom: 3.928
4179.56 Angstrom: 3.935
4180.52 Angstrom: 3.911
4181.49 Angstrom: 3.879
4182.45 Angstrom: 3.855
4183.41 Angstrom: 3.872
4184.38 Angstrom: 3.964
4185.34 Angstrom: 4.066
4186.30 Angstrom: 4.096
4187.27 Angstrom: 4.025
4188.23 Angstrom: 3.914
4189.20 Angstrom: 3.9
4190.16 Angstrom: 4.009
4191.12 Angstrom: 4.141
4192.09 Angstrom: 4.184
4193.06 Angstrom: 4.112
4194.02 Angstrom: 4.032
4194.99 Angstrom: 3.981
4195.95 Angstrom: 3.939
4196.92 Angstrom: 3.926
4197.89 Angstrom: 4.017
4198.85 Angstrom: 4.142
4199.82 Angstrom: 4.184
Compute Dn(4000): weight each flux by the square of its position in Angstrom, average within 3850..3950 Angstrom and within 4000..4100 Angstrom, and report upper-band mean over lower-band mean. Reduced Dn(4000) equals 1.1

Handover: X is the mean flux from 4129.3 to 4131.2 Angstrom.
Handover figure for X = 3.35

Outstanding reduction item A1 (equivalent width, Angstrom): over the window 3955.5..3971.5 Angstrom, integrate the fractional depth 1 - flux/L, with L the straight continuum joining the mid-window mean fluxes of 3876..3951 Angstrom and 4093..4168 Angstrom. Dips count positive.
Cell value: 3.36 Angstrom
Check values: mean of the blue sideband 3.71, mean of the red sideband 3.27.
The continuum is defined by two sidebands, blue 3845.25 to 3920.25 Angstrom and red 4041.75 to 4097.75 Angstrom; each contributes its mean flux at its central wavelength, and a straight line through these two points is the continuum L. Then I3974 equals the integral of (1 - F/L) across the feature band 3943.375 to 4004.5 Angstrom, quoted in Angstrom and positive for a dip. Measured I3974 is 5.52 Angstrom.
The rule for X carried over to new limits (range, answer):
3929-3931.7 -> 3.76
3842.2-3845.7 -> 3.8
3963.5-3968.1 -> 2.8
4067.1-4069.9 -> 3.57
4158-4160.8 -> 3.9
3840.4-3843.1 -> 3.41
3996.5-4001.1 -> 3.66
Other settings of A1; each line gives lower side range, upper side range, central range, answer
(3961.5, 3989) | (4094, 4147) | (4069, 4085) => -2.2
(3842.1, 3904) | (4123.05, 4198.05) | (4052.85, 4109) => 9.9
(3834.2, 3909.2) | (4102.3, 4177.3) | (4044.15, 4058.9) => -2.0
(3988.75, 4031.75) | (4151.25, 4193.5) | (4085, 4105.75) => 7.9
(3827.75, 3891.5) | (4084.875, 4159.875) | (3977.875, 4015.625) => -3.5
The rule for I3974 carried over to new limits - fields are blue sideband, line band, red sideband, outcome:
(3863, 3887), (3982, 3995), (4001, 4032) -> 1.91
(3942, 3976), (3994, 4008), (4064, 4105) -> -3.47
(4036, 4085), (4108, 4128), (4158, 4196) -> 4.64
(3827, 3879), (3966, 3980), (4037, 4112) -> 3.14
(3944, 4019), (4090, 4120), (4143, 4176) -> 9.95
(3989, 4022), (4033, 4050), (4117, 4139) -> -2.43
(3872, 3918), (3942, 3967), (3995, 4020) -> 3.14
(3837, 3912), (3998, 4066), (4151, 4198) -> -4.95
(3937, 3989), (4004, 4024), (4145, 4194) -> -4.33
